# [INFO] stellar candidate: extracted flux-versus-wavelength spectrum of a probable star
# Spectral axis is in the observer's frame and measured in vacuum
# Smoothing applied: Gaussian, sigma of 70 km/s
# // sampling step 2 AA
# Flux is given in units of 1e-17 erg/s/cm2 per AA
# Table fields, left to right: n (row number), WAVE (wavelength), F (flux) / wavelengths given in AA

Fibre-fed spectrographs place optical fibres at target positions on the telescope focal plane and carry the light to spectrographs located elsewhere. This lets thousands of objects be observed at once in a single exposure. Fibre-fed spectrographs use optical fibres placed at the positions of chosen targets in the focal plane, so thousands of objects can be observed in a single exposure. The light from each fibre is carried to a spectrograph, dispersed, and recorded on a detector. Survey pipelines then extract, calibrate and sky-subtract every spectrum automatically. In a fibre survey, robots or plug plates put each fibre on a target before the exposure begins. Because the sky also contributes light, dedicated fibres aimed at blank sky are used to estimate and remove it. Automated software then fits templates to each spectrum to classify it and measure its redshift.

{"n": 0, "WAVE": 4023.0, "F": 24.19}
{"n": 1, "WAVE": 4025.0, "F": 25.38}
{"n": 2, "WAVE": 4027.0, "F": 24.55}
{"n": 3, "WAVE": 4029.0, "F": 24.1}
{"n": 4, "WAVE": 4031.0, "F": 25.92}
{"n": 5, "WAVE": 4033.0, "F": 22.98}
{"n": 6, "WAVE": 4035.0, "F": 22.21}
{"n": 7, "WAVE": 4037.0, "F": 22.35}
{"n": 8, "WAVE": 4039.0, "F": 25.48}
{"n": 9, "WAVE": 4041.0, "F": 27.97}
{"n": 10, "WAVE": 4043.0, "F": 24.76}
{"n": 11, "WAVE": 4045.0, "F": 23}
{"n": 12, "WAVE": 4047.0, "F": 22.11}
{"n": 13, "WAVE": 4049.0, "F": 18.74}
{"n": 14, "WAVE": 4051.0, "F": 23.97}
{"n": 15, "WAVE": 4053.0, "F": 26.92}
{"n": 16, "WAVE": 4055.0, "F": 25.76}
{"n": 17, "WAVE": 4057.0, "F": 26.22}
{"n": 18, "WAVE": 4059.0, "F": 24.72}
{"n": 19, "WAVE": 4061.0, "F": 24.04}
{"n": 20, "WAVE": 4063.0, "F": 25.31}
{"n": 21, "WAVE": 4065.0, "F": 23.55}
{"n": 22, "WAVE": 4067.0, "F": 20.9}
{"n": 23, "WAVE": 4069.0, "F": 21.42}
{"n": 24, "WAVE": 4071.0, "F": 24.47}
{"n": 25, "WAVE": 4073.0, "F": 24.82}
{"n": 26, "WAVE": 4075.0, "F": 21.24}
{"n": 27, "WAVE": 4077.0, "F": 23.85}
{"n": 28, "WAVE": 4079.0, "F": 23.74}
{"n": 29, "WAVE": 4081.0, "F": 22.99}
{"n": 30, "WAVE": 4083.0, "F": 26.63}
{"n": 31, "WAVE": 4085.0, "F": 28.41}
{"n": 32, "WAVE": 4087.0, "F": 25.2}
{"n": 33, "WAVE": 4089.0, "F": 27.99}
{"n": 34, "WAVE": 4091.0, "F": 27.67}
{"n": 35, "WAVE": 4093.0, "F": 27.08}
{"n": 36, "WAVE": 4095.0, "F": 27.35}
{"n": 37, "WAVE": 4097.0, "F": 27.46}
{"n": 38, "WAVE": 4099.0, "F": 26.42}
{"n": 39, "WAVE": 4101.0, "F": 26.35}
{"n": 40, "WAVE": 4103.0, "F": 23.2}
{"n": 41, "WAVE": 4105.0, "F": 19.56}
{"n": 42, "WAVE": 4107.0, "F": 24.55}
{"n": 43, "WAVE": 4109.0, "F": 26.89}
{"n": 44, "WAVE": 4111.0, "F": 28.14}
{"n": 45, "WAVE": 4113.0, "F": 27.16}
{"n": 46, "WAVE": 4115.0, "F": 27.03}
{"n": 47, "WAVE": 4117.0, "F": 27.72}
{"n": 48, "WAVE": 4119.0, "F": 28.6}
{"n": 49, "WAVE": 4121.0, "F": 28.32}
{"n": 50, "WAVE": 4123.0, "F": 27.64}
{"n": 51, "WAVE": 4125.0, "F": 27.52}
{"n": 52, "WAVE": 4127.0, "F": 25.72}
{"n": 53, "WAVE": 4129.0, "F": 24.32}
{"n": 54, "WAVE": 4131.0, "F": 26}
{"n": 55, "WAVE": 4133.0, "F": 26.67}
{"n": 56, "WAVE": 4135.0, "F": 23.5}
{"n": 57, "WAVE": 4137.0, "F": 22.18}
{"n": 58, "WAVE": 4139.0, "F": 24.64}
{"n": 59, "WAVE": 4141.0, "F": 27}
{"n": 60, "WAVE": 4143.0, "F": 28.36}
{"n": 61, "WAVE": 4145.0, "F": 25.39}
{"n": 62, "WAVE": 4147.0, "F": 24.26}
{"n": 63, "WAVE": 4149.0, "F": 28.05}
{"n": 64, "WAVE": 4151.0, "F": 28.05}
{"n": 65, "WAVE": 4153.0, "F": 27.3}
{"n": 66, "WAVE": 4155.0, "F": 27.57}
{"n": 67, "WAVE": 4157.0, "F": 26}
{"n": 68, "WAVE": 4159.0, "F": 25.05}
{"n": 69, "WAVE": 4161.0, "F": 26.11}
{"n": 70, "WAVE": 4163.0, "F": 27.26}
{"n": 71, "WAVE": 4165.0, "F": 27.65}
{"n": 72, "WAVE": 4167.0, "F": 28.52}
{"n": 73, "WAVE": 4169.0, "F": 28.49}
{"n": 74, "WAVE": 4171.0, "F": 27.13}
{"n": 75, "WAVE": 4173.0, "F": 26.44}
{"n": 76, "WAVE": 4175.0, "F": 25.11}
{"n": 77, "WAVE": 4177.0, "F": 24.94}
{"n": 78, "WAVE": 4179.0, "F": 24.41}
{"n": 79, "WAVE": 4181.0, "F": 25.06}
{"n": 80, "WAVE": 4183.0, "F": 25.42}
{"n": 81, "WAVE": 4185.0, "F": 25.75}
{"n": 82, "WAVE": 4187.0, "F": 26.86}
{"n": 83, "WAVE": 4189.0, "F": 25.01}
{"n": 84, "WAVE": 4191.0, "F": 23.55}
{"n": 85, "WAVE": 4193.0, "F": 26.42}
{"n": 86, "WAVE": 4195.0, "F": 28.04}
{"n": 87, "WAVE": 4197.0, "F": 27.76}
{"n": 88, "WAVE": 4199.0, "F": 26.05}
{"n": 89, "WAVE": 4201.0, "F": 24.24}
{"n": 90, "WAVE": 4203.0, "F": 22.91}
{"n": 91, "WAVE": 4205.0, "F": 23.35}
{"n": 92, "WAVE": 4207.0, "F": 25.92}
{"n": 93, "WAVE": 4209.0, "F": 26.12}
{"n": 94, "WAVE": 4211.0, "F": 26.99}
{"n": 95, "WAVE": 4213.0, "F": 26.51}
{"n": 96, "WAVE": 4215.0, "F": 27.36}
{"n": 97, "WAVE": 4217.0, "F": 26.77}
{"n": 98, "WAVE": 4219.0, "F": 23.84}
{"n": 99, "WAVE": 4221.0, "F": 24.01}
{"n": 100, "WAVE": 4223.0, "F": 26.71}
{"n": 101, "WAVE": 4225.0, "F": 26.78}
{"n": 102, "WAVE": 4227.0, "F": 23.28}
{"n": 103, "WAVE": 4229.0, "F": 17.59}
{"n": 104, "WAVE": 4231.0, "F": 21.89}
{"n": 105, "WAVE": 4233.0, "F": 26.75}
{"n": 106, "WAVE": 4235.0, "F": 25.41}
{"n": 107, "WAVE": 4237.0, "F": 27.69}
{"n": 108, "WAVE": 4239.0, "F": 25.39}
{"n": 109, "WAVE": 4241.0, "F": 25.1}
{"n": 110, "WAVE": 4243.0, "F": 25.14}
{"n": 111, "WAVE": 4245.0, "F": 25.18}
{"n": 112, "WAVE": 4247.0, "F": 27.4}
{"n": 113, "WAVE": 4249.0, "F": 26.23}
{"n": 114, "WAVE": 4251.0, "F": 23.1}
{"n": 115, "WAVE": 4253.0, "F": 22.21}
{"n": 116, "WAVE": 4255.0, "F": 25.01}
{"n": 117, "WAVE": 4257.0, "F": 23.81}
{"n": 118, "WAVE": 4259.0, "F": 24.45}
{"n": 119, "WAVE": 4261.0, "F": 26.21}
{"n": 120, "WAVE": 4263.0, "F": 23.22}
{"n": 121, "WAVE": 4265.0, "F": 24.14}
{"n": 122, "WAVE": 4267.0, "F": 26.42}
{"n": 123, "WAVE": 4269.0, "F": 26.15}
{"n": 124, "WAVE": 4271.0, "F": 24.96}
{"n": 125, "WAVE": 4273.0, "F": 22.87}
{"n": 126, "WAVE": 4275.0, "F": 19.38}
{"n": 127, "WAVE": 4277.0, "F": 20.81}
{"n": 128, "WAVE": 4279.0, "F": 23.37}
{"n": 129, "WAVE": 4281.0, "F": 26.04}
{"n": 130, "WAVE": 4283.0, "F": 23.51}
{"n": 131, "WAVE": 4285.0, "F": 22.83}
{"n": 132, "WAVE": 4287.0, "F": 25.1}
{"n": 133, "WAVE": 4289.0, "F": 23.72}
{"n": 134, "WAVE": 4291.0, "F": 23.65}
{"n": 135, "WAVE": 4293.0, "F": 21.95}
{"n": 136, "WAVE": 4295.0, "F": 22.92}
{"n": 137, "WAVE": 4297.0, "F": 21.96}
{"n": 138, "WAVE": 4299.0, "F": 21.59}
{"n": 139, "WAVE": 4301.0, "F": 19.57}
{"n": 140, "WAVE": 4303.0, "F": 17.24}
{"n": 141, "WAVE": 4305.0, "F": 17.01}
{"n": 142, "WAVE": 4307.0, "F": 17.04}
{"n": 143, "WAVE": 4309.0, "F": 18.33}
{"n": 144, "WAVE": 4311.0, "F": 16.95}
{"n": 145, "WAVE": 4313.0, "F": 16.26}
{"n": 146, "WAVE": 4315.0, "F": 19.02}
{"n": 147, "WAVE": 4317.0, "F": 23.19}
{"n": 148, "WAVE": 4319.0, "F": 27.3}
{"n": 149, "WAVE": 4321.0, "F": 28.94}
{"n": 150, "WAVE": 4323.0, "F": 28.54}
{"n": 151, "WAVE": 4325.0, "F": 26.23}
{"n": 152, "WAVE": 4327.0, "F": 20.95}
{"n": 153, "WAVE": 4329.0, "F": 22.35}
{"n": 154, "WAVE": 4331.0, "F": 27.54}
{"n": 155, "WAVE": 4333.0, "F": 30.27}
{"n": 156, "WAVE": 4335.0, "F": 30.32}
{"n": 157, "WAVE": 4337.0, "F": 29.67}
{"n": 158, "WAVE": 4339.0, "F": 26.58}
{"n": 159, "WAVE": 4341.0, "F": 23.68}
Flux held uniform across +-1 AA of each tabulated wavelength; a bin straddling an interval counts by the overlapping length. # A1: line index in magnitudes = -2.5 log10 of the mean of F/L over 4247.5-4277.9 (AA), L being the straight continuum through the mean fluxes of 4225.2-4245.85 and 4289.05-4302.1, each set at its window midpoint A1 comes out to -0.03 mag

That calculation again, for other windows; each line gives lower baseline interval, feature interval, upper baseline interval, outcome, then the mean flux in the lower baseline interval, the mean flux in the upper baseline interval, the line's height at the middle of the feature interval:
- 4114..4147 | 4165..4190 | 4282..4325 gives -0.05 mag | 26.2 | 21.8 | 25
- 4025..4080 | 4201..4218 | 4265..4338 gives -0.10 mag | 23.9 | 23.2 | 23.5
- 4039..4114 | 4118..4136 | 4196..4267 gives -0.07 mag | 24.9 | 25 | 24.9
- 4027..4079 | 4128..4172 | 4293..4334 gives -0.14 mag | 23.9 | 22.2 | 23.2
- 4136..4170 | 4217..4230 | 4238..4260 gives 0.06 mag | 26.6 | 24.8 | 25.3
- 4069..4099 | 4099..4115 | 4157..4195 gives 0.01 mag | 25.5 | 26.1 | 25.7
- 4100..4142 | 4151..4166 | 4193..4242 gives -0.05 mag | 25.8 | 25.3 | 25.6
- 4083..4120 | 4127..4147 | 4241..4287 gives 0.03 mag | 26.5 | 24.2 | 26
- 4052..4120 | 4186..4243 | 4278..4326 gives -0.08 mag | 25.4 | 22.2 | 23.5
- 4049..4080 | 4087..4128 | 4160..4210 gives -0.08 mag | 23.9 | 25.9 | 24.6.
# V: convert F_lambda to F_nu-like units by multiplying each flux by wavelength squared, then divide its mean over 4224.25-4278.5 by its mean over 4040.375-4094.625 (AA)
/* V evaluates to 1.1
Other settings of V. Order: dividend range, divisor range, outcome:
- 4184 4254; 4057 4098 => 1.08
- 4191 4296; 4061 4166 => 1.02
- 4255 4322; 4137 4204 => 0.91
